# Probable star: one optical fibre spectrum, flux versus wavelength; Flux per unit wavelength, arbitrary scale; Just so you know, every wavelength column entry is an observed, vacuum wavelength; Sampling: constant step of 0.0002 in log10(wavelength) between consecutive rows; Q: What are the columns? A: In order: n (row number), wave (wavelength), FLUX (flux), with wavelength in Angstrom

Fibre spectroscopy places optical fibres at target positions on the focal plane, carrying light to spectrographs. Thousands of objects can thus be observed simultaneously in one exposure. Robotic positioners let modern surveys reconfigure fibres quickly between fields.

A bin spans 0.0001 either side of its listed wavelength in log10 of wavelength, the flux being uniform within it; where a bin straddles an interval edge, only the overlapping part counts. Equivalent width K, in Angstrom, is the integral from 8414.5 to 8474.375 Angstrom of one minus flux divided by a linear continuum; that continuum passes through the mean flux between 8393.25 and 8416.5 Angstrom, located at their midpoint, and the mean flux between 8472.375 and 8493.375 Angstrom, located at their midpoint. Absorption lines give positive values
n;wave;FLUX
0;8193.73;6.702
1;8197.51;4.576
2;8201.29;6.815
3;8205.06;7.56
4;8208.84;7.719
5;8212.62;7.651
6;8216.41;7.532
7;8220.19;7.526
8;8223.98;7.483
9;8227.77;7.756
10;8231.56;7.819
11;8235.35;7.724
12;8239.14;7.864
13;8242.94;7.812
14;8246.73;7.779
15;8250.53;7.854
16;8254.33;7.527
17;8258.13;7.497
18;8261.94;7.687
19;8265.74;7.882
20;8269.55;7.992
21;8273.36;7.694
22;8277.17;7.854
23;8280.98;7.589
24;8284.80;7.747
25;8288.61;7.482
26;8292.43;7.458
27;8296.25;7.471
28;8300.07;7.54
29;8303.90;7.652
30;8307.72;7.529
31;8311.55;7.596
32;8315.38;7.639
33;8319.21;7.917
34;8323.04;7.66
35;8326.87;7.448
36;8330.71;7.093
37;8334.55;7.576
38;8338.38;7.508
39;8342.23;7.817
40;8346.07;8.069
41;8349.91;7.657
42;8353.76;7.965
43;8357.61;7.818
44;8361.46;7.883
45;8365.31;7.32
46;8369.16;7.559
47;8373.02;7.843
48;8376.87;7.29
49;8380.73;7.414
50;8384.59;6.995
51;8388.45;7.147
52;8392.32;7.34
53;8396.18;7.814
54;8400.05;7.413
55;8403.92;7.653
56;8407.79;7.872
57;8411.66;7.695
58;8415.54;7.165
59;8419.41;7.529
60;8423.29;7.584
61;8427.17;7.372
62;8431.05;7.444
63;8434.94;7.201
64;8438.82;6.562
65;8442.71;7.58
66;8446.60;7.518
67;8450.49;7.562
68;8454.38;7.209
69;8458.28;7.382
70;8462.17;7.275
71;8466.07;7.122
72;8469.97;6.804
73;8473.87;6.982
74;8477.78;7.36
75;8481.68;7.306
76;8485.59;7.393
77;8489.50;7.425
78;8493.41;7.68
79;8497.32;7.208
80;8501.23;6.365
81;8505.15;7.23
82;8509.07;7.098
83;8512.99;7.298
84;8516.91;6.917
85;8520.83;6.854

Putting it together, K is 1.55 Angstrom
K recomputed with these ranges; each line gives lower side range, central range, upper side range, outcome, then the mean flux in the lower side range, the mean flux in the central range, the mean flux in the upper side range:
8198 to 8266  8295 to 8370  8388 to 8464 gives -1.46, 7.57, 7.64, 7.42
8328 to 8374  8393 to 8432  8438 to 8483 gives -0.65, 7.67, 7.55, 7.24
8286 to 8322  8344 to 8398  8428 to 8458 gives -0.91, 7.59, 7.58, 7.3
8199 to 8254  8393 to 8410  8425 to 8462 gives -0.67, 7.61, 7.67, 7.31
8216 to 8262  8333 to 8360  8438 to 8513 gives -1.09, 7.69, 7.78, 7.22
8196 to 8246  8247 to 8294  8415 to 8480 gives -2.02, 7.4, 7.69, 7.28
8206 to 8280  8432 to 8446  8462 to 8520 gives 0.18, 7.72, 7.17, 7.15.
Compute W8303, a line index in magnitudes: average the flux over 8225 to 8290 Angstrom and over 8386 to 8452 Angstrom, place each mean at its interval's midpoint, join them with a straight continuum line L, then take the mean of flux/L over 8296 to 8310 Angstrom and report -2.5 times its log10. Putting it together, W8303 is 0.01 mag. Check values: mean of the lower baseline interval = 7.74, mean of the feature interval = 7.56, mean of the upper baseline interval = 7.43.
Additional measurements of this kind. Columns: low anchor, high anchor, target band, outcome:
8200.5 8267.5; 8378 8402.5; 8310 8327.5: -0.03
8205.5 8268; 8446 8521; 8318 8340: 0.00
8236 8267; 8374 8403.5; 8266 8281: -0.02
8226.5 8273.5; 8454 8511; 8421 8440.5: 0.01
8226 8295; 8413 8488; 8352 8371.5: -0.03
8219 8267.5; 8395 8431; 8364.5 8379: 0.01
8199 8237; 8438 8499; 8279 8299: -0.01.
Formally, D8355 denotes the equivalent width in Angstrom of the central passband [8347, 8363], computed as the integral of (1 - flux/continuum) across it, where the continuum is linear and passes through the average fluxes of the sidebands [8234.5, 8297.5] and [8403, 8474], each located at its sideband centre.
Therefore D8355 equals -0.7 Angstrom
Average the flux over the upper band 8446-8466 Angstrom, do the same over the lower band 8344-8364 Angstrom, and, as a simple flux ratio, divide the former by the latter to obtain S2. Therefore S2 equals 0.94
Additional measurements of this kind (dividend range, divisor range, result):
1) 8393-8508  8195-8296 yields 0.97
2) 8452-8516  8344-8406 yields 0.95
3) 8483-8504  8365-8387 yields 0.97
